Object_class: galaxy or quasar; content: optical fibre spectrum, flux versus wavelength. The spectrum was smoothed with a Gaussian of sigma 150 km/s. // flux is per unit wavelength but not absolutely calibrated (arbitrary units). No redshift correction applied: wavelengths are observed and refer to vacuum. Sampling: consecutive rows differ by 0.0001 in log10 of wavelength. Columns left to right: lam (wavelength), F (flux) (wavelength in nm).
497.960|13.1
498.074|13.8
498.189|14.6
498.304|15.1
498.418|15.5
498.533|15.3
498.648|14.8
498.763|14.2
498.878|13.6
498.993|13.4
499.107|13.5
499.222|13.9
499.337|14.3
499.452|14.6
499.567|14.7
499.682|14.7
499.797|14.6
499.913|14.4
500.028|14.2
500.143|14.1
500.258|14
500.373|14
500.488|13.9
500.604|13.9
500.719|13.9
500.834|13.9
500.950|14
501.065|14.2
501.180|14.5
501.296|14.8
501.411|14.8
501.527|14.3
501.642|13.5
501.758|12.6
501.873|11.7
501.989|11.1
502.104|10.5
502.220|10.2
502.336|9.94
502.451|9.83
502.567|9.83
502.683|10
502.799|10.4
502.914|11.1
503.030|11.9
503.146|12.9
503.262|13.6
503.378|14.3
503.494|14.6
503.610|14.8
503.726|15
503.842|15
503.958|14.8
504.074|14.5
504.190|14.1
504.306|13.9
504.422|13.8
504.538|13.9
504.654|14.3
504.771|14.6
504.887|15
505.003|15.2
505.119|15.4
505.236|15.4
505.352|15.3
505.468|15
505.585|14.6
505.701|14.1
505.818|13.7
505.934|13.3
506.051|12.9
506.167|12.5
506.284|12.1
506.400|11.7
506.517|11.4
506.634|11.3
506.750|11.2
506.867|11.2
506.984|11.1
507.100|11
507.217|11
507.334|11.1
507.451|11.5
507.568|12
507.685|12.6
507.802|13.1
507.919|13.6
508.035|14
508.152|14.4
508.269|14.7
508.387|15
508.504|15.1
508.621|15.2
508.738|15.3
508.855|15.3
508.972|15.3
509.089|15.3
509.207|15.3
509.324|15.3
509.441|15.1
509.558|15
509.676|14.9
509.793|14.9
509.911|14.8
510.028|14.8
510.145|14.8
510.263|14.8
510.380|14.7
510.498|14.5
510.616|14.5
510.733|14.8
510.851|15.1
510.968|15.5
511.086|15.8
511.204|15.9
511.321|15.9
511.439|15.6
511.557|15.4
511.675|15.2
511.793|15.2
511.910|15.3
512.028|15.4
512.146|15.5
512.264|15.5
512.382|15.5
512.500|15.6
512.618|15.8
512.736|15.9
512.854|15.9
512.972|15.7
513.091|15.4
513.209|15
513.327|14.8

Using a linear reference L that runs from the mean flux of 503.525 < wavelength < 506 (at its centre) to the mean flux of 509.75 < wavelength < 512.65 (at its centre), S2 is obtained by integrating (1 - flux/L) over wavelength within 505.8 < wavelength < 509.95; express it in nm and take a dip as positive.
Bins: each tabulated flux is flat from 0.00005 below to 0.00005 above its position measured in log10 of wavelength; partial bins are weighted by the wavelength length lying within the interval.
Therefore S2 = 0.41 nm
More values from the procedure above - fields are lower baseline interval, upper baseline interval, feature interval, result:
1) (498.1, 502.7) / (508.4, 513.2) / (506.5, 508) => 0.30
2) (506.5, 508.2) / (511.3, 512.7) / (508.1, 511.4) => -0.31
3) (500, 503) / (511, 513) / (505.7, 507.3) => 0.24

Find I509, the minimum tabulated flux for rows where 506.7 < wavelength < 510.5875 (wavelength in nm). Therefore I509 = 11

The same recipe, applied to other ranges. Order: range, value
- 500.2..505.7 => 9.83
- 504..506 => 13.3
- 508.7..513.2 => 14.5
